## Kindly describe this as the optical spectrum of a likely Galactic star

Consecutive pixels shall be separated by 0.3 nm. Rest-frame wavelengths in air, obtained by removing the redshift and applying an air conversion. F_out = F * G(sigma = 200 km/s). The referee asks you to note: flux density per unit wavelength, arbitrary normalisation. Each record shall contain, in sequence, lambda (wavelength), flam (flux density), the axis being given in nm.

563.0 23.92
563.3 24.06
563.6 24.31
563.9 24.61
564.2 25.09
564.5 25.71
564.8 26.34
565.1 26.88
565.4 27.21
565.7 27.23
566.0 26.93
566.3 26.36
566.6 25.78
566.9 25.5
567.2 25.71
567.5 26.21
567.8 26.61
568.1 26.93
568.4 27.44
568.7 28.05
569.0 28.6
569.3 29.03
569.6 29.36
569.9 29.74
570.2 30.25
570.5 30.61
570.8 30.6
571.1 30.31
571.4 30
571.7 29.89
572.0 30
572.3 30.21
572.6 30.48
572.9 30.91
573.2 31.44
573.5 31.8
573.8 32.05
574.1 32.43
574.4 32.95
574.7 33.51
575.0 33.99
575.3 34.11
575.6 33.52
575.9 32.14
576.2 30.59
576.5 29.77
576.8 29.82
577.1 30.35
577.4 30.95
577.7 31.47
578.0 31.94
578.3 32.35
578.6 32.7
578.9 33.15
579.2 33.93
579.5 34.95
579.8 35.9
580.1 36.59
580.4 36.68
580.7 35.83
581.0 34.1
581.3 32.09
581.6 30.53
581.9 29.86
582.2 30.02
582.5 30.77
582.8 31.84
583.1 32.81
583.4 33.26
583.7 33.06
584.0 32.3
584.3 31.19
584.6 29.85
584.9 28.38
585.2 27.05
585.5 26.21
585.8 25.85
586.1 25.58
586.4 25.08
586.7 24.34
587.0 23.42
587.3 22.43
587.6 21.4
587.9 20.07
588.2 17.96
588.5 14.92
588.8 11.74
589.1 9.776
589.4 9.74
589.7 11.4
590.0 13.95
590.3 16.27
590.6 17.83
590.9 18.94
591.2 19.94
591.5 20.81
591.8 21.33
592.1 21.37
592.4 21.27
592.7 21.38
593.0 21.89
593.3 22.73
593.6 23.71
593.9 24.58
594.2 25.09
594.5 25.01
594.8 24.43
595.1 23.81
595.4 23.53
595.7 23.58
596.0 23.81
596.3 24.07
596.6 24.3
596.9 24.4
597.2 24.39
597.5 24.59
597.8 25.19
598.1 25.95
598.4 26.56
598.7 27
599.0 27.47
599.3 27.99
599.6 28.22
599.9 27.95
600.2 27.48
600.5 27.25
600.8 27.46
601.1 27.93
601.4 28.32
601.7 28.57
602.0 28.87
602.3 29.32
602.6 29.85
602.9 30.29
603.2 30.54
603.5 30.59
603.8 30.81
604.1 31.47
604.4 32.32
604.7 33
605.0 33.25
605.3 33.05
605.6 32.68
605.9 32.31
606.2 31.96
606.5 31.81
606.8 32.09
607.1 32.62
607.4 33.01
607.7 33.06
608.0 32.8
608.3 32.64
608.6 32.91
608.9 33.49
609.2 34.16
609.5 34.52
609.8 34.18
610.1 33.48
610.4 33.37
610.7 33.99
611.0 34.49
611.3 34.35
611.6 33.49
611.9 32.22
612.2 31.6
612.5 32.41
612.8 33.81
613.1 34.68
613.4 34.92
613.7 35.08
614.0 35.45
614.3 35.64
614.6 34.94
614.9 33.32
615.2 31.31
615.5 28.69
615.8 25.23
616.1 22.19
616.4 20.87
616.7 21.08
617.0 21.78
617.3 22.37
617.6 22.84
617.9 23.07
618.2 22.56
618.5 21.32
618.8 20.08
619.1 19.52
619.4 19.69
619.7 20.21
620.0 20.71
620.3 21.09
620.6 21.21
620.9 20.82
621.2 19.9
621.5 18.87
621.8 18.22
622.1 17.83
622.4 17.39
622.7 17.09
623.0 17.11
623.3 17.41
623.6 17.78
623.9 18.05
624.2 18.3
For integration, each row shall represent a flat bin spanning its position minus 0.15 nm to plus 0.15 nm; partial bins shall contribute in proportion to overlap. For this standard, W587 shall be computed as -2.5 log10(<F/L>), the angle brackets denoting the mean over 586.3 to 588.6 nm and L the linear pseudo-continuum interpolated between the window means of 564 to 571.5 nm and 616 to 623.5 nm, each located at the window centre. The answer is 0.17 mag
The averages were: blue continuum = 27.7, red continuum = 20.2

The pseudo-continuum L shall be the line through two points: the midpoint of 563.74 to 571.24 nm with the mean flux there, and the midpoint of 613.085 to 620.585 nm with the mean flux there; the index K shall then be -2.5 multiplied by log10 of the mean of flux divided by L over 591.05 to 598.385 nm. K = 0.133 mag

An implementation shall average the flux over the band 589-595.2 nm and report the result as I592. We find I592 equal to 19.8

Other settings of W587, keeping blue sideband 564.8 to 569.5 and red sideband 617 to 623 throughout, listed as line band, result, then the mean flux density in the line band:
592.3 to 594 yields 0.05 mag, 22.6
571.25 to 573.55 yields -0.16 mag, 30.5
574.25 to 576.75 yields -0.24 mag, 32.5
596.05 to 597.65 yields -0.05 mag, 24.3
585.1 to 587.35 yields -0.02 mag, 25.1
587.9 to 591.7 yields 0.47 mag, 15.5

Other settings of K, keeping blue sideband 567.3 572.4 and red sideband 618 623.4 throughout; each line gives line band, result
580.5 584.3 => -0.21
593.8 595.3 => -0.01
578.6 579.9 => -0.25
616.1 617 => -0.05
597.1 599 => -0.09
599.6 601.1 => -0.18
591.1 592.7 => 0.18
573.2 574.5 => -0.14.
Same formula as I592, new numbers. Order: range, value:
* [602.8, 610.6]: 32.6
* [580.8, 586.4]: 30.2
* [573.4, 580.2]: 32.6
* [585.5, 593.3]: 19.4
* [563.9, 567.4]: 26.2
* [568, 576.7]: 30.7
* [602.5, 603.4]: 30.3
